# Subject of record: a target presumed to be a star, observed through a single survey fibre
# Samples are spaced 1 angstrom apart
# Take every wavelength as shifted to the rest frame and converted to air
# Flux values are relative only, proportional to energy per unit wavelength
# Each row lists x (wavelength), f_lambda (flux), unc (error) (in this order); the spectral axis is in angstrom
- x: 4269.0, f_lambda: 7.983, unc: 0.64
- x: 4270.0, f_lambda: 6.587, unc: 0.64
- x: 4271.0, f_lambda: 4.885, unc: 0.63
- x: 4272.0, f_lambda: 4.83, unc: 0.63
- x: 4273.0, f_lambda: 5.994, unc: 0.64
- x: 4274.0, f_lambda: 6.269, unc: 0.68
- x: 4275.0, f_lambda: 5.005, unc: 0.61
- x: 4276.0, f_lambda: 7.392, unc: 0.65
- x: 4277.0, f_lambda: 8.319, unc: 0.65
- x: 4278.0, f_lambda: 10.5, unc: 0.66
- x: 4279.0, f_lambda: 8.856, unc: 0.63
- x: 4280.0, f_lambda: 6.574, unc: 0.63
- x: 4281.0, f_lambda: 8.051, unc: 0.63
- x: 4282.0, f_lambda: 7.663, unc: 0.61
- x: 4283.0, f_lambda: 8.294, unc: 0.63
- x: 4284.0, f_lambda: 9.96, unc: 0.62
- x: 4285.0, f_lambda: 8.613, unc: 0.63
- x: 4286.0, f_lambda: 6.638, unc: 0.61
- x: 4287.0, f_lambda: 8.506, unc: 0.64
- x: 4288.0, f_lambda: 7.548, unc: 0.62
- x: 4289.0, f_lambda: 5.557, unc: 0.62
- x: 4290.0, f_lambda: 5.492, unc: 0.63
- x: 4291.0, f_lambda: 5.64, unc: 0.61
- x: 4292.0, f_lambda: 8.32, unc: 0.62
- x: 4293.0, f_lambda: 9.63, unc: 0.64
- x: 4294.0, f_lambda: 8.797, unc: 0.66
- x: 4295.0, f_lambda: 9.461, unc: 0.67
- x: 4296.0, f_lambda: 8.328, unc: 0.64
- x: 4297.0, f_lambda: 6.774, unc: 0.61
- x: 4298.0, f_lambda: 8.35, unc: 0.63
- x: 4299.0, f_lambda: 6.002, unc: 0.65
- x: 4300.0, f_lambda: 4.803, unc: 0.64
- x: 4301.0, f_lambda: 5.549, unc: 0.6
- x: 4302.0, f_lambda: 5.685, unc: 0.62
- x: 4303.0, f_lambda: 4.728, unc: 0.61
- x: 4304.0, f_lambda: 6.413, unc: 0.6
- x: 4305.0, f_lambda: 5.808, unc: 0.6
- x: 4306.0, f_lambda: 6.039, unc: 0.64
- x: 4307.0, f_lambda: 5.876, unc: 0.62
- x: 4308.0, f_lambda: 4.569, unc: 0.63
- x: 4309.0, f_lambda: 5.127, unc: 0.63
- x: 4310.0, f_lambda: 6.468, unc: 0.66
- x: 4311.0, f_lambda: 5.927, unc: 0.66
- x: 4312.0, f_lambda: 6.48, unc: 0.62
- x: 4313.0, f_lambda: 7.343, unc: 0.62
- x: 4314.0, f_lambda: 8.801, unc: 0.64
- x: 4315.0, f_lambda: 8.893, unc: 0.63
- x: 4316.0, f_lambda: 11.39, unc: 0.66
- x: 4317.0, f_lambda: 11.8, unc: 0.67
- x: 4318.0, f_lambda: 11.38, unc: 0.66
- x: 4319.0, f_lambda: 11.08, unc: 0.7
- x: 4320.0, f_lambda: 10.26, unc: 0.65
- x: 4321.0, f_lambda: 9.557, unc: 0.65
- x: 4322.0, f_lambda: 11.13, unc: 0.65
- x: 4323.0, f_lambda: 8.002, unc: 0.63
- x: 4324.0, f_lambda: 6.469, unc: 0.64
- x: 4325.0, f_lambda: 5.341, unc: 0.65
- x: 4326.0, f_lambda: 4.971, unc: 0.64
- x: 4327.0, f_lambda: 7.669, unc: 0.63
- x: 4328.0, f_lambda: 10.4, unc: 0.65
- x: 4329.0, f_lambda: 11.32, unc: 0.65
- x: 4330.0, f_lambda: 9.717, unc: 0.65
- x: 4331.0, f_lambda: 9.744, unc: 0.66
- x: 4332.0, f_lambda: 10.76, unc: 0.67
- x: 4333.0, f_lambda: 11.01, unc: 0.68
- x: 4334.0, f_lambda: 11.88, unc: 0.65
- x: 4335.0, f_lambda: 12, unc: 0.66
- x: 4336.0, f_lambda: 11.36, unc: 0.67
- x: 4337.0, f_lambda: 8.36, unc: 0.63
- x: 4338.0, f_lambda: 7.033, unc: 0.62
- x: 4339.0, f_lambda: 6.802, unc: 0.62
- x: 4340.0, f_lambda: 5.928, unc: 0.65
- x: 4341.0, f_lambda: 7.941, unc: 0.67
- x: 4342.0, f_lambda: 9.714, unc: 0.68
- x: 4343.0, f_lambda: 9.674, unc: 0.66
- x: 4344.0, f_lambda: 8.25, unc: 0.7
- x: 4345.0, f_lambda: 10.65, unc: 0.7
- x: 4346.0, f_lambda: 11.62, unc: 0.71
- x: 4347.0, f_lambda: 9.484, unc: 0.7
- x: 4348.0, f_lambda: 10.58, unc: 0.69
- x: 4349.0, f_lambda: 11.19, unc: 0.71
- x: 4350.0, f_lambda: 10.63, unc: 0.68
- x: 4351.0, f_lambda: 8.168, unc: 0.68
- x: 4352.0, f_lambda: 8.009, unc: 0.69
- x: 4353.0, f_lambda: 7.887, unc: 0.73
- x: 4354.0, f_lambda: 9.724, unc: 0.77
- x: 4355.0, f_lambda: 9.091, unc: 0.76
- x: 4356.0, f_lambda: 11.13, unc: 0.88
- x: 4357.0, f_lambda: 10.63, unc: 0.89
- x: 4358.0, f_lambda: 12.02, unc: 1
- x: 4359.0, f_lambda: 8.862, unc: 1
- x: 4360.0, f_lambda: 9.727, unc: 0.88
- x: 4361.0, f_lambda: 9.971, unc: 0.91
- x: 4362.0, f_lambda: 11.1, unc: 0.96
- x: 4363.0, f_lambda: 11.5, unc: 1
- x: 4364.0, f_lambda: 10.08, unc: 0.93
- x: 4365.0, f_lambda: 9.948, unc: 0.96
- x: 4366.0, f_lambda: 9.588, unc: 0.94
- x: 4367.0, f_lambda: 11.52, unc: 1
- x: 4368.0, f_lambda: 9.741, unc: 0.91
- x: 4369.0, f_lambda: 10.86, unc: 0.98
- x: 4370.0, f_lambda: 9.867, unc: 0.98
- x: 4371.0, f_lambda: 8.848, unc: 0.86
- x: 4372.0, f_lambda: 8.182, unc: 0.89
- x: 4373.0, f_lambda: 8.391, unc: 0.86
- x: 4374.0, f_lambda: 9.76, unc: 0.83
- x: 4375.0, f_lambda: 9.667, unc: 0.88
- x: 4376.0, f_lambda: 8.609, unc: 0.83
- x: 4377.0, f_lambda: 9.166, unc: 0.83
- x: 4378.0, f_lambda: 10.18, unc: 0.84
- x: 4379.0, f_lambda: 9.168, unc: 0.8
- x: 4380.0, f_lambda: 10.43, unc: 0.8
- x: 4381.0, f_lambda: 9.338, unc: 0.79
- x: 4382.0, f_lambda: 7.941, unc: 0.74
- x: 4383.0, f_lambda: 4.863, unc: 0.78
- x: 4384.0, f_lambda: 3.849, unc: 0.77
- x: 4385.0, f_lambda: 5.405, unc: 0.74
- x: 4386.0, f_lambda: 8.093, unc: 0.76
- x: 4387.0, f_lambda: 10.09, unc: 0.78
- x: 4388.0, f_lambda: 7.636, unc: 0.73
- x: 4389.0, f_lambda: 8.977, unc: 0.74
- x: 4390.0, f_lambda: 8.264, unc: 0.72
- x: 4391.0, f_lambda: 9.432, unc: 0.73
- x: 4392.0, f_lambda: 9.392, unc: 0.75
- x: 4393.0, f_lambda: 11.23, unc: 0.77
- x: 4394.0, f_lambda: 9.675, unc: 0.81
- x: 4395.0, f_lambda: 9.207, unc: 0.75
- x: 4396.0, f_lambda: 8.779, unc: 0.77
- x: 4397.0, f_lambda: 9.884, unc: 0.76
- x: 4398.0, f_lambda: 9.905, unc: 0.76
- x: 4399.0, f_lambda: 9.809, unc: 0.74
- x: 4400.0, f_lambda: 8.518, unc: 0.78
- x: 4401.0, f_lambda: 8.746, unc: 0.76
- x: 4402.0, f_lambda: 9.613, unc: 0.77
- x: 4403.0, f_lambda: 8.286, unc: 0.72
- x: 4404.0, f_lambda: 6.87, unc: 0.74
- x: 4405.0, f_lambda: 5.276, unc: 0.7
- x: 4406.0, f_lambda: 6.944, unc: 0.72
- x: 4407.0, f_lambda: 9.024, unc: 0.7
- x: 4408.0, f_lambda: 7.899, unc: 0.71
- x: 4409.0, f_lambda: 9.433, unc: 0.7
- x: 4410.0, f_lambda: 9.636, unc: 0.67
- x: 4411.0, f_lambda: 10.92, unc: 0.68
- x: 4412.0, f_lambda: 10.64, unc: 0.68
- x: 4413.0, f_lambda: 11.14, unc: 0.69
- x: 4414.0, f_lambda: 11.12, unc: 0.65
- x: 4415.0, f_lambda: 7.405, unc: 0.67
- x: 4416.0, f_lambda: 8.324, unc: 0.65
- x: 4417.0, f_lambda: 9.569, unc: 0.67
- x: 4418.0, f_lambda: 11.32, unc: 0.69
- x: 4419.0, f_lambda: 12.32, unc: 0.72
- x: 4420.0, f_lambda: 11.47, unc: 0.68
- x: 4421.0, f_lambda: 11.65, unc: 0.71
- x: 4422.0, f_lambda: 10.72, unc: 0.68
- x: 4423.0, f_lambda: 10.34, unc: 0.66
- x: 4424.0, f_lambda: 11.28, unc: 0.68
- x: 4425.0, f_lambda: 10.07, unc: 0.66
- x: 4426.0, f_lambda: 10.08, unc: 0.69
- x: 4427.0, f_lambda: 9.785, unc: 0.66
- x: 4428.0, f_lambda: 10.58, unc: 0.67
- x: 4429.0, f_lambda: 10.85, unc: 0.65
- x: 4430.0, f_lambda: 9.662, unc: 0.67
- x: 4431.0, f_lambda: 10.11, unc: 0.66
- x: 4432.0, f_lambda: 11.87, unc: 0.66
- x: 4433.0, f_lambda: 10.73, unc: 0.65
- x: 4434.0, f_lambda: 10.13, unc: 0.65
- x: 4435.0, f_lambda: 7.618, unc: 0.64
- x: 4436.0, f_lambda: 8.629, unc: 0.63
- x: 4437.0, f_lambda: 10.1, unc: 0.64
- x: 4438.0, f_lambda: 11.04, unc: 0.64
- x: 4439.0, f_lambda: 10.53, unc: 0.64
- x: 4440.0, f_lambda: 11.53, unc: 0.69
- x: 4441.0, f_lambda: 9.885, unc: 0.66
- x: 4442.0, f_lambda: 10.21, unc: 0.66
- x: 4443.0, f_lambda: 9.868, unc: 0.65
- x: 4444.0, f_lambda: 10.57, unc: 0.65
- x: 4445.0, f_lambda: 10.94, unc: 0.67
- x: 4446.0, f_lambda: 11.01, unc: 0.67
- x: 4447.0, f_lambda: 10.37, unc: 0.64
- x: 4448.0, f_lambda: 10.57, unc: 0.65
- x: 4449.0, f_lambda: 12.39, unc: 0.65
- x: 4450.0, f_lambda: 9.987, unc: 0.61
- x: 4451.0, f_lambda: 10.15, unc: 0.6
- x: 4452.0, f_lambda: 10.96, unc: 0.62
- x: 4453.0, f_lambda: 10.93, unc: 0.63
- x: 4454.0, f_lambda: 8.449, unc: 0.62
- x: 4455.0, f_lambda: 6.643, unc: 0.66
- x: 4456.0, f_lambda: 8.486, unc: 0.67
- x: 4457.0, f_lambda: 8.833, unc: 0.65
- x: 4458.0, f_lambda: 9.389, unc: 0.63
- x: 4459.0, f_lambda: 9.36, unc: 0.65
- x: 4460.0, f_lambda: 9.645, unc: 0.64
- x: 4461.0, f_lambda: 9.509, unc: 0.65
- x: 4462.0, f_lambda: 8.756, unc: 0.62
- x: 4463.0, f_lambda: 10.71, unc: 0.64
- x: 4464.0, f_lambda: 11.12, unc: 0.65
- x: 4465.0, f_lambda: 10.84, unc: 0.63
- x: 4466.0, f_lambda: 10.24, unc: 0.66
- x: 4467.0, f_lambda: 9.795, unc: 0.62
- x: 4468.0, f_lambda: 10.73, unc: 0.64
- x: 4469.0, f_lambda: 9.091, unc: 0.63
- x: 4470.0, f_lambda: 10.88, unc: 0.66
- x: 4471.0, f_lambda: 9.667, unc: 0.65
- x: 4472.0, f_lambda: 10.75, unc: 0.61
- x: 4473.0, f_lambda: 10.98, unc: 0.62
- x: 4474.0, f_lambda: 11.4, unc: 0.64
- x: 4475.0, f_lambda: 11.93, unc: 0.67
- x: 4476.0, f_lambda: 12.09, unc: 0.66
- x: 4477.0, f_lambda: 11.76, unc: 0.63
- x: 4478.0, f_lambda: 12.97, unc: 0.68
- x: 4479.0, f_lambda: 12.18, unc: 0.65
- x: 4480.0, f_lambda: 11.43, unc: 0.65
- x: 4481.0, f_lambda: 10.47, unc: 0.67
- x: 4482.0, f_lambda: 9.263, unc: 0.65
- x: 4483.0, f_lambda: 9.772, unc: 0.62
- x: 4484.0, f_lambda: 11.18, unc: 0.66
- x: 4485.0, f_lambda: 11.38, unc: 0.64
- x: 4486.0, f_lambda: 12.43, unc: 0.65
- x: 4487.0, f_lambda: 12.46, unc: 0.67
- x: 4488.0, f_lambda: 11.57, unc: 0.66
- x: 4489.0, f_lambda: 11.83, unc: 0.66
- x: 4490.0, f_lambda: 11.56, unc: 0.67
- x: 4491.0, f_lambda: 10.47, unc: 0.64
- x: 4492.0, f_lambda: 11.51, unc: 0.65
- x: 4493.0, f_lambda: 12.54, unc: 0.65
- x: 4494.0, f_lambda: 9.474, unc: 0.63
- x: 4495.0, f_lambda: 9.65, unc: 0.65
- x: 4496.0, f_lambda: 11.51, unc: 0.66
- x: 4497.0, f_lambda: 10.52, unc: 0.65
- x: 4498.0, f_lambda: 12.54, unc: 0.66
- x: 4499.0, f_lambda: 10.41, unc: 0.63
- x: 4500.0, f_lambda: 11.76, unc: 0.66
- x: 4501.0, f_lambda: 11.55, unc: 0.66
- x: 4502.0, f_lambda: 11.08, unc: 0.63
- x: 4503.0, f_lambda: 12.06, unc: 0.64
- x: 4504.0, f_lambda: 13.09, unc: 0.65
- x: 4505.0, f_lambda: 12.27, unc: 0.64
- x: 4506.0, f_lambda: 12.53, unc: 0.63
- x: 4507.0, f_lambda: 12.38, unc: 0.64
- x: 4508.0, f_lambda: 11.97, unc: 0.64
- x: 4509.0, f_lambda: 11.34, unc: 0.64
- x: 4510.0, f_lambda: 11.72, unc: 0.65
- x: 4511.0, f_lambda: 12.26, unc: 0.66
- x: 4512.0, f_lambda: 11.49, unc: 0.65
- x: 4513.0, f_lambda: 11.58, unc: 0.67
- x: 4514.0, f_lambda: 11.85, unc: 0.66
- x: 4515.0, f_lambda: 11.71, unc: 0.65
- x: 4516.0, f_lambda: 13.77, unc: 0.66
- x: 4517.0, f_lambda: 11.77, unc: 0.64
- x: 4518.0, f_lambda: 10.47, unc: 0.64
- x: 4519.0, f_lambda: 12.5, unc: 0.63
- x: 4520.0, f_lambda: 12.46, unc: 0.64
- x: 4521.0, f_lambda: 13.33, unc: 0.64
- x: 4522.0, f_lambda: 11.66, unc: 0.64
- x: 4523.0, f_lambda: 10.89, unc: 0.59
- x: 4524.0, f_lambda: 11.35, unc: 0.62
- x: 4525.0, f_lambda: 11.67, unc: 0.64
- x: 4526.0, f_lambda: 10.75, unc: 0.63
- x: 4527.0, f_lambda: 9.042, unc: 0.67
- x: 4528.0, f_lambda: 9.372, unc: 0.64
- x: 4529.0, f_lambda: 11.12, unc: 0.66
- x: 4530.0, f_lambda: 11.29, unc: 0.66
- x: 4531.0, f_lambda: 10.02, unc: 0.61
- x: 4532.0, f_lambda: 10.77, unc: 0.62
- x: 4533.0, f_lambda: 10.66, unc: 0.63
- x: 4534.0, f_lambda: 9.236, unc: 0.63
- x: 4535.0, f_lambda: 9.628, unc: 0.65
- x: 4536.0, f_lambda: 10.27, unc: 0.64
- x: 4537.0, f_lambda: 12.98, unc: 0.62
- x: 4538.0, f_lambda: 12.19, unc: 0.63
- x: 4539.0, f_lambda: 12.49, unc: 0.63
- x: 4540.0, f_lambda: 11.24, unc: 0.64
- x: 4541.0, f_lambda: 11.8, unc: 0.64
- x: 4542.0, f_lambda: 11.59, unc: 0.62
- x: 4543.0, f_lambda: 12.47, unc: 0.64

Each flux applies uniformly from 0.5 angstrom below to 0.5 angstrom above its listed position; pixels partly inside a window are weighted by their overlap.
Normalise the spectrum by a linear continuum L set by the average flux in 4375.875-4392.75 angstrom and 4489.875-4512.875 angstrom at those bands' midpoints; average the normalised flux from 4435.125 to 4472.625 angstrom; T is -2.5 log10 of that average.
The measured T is 0.02 mag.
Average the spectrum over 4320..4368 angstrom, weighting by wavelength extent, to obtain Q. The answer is 9.54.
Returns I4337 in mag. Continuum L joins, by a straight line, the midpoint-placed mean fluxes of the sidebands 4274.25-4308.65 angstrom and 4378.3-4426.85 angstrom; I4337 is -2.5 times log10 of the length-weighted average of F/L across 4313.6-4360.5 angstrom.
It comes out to -0.19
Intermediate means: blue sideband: 7.15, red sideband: 9.17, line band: 9.53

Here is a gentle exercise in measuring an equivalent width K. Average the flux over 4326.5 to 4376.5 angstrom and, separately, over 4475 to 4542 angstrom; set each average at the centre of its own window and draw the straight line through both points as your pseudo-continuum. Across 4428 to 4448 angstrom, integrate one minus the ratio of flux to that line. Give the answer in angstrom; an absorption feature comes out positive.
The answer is 0.67 angstrom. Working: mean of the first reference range 9.73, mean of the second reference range 11.4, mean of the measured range 10.3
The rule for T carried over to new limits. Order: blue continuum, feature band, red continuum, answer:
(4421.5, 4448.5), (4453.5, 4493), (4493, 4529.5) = 0.038 mag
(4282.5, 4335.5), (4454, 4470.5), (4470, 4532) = 0.124 mag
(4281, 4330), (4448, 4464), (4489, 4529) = 0.091 mag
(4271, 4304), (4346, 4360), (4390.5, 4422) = -0.166 mag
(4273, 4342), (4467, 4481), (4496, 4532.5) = -0.027 mag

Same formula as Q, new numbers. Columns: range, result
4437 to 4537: 10.9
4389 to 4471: 9.84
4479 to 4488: 11.1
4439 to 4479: 10.4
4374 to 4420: 8.97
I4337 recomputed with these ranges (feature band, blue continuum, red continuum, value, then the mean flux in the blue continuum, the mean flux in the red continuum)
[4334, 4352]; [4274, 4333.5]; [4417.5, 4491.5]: -0.10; 7.86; 10.5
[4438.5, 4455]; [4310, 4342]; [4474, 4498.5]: 0.04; 9.03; 11.4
